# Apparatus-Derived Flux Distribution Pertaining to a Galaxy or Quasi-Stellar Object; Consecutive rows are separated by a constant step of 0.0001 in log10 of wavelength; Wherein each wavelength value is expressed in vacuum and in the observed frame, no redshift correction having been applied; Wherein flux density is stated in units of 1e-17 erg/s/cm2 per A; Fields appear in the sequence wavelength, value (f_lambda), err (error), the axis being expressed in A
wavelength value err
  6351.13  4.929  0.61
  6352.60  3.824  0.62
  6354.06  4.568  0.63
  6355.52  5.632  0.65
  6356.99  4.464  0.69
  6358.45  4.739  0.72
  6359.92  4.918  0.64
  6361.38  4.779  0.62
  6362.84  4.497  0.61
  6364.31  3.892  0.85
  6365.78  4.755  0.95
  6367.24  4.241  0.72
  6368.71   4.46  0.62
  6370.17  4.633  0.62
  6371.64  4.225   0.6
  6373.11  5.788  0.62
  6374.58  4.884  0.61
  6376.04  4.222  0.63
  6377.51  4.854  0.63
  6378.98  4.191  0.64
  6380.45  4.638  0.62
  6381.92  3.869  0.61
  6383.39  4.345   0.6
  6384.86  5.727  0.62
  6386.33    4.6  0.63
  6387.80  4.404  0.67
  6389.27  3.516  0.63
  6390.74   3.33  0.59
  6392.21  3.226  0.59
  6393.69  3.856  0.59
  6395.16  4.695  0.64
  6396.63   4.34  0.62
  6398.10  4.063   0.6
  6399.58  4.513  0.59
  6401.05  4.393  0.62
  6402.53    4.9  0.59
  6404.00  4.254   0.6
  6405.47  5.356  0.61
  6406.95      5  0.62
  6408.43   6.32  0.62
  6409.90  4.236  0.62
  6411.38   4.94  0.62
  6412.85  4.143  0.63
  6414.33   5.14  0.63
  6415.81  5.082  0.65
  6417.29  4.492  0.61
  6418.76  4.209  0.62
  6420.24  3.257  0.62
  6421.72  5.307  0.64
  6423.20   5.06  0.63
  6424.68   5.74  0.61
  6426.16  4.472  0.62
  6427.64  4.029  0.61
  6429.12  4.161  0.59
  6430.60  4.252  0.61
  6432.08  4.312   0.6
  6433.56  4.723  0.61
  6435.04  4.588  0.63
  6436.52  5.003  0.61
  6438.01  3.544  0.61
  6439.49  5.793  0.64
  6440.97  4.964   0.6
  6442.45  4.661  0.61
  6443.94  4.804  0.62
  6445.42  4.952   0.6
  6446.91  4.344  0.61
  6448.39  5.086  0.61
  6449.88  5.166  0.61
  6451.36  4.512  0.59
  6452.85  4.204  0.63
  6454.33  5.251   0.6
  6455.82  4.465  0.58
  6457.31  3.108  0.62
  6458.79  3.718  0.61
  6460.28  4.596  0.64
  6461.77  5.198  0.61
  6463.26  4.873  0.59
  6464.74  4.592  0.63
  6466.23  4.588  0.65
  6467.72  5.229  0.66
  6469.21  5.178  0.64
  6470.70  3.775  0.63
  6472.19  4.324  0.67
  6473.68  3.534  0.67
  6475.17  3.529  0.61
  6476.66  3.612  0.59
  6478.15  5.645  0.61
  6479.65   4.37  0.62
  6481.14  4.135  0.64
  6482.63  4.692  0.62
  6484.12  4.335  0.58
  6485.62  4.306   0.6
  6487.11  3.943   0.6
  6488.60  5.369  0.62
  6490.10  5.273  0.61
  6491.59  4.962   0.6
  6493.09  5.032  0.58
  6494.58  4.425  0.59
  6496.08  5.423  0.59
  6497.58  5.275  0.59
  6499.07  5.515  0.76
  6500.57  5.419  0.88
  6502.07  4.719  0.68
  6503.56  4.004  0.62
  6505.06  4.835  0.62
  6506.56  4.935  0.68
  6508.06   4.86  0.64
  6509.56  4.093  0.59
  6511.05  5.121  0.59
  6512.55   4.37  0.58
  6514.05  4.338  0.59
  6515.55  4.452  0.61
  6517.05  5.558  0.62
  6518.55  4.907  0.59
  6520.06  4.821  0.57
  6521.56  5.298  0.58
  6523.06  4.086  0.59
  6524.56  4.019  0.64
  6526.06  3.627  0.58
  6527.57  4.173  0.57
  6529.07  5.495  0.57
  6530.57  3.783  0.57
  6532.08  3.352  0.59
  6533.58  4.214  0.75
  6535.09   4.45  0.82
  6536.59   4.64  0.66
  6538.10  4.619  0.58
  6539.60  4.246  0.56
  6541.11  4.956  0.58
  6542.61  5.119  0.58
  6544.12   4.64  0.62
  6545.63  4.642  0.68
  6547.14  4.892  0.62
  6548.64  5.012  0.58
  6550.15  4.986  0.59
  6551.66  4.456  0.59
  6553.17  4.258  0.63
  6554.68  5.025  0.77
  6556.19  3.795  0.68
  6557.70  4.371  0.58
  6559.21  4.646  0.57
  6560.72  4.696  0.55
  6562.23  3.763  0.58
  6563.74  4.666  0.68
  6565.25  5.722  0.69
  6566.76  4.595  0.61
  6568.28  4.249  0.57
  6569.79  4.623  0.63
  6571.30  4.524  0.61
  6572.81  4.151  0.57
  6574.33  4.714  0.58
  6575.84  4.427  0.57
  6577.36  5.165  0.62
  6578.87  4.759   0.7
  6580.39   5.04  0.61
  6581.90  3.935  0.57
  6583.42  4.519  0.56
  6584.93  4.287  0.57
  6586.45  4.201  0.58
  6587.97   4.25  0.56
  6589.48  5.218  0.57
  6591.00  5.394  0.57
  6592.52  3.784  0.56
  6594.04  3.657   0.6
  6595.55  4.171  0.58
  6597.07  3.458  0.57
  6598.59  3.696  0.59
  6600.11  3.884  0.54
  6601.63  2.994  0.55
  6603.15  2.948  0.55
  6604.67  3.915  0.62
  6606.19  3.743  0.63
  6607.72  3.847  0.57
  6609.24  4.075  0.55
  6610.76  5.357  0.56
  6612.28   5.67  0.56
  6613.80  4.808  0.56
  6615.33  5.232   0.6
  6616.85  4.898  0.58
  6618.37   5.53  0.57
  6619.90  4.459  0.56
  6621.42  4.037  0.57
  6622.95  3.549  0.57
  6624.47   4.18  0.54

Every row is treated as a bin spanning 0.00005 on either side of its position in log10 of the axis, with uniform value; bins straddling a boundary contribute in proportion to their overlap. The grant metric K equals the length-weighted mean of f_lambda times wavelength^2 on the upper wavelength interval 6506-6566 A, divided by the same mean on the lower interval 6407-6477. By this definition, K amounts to 1.0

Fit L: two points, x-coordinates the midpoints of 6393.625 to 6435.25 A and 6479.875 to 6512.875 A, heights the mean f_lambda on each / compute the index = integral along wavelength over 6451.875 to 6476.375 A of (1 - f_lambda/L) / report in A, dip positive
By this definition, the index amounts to 1.8 A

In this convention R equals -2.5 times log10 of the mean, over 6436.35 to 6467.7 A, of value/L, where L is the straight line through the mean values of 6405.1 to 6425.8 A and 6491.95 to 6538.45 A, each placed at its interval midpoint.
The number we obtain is 0.03 mag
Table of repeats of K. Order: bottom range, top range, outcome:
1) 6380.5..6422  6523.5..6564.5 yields 1.04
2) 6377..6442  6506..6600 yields 1.04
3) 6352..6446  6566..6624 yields 1.01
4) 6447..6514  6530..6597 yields 1.00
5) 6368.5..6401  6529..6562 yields 1.09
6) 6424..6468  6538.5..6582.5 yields 1.04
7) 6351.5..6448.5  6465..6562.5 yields 1.04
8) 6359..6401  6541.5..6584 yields 1.11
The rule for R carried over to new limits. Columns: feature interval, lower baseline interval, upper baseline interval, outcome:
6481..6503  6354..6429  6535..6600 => -0.076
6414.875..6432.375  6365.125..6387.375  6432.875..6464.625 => 0.023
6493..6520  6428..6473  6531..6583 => -0.061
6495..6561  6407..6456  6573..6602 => -0.042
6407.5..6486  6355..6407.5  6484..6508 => 0.031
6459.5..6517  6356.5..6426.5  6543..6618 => -0.038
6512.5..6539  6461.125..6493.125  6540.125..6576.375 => 0.033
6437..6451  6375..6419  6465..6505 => -0.053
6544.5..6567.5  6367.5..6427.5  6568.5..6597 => -0.038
